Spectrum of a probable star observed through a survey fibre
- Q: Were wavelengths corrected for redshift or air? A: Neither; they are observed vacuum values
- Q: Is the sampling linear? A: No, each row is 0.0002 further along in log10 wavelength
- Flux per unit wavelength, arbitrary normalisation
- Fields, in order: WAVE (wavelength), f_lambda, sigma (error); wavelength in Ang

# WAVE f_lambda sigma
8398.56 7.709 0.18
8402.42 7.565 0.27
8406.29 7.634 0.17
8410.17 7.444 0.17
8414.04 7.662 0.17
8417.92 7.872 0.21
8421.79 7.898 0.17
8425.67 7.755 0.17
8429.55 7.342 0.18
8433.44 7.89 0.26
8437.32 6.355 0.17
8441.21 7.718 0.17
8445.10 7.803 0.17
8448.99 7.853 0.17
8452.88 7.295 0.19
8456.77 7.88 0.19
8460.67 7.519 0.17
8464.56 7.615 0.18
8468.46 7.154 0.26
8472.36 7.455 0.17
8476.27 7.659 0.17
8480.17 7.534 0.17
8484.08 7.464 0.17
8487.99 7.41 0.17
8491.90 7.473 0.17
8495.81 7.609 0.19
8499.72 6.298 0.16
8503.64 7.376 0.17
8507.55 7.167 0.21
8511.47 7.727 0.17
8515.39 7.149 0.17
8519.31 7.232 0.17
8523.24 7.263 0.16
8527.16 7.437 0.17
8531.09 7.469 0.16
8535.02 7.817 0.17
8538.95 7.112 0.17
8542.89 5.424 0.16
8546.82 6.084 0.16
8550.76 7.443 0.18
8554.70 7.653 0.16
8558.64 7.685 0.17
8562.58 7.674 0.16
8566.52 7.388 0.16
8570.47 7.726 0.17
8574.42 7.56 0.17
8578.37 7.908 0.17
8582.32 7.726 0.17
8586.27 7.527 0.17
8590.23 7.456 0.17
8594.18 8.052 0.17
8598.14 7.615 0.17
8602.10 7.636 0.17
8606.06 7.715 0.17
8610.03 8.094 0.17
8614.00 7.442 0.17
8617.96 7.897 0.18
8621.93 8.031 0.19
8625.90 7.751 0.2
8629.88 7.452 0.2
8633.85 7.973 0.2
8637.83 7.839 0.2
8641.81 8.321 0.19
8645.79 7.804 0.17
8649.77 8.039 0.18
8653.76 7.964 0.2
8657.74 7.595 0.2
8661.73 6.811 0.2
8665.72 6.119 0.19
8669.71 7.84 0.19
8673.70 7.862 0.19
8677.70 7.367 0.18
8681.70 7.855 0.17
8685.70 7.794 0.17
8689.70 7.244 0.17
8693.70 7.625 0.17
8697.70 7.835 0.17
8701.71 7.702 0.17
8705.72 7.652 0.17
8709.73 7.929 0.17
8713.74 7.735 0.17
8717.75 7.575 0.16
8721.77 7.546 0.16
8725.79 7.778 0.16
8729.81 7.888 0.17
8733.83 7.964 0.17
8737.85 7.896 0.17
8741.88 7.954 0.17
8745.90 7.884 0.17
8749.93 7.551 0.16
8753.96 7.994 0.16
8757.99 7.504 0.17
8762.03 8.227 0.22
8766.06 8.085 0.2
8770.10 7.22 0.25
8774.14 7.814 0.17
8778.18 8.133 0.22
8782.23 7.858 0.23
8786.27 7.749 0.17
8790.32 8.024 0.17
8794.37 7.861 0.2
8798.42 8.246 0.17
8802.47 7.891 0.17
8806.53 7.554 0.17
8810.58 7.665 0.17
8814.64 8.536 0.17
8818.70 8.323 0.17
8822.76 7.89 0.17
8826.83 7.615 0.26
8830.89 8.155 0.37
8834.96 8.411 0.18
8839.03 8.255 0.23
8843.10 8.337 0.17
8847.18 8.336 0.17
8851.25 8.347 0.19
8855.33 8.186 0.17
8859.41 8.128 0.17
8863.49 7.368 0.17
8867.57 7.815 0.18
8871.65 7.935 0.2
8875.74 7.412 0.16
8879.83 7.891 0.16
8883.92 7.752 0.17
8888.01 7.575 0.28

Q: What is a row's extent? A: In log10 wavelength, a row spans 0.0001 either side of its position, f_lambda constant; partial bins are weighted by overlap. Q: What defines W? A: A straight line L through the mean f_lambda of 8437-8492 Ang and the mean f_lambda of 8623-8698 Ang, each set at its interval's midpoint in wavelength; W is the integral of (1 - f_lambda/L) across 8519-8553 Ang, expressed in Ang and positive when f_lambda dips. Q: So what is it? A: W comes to 2.4 Ang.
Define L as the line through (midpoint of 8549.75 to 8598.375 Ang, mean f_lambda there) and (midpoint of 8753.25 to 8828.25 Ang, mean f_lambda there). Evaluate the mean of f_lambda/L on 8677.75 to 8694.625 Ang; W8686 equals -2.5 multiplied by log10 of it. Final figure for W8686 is 0.03 mag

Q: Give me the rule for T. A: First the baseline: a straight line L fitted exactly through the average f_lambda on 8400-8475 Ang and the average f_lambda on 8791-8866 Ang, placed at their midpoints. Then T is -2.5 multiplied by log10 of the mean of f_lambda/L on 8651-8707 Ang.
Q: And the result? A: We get 0.05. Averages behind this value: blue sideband 7.57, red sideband 8.06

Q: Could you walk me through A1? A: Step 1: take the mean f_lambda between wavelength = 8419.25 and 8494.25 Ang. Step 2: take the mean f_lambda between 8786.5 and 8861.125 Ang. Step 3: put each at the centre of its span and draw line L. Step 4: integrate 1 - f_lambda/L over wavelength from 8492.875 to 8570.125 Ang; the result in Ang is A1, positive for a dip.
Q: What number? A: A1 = 4.3 Ang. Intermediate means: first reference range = 7.53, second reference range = 8.09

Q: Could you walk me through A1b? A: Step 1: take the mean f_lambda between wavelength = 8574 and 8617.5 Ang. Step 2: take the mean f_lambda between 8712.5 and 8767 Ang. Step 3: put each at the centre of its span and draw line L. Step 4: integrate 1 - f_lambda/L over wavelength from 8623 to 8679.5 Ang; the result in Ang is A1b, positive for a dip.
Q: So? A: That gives 0.9 Ang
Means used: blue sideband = 7.72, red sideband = 7.82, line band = 7.63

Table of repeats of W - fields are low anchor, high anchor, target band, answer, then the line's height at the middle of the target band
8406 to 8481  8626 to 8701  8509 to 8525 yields 0.5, 7.59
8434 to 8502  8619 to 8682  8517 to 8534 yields 0.3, 7.5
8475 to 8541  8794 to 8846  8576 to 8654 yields -2.1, 7.6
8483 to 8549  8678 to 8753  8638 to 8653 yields -1.0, 7.53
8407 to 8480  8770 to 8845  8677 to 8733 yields 1.3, 7.87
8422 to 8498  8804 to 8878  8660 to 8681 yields 1.5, 7.79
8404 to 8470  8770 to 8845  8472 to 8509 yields 1.4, 7.63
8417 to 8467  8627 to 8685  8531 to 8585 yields 2.0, 7.62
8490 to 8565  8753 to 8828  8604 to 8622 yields -0.9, 7.44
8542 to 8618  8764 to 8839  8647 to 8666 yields 0.6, 7.66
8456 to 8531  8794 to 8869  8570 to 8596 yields -0.5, 7.56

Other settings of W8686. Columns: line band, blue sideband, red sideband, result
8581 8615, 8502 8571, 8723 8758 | -0.04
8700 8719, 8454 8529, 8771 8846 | 0.01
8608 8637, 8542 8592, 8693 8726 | -0.04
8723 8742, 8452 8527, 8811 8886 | -0.01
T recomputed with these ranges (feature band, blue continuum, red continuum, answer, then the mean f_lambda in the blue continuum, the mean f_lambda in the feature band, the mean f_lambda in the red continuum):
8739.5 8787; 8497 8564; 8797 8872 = 0.00 mag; 7.18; 7.83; 8.05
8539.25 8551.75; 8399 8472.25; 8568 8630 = 0.21 mag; 7.57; 6.33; 7.73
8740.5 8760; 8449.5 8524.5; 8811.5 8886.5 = 0.01 mag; 7.39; 7.77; 8.03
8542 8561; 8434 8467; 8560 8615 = 0.10 mag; 7.52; 6.96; 7.68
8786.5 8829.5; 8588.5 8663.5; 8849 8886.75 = -0.02 mag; 7.77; 7.95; 7.87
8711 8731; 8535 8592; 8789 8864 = 0.01 mag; 7.33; 7.7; 8.07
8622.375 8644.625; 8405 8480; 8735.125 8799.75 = -0.02 mag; 7.57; 7.87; 7.87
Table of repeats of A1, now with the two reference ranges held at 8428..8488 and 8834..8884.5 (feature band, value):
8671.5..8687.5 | 0.13 Ang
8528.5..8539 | 0.09 Ang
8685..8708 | 0.49 Ang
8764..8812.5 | 0.48 Ang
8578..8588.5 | -0.04 Ang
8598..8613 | -0.15 Ang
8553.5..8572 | 0.03 Ang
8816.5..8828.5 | 0.01 Ang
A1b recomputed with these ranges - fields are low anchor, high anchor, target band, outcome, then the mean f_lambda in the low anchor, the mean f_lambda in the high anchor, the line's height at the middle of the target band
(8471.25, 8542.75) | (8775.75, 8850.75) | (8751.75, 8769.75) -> 0.10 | 7.32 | 8.05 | 7.93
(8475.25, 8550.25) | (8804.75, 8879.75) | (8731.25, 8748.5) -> -0.34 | 7.19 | 8.01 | 7.76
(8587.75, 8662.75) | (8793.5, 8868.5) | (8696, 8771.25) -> 1.23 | 7.77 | 8.06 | 7.92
